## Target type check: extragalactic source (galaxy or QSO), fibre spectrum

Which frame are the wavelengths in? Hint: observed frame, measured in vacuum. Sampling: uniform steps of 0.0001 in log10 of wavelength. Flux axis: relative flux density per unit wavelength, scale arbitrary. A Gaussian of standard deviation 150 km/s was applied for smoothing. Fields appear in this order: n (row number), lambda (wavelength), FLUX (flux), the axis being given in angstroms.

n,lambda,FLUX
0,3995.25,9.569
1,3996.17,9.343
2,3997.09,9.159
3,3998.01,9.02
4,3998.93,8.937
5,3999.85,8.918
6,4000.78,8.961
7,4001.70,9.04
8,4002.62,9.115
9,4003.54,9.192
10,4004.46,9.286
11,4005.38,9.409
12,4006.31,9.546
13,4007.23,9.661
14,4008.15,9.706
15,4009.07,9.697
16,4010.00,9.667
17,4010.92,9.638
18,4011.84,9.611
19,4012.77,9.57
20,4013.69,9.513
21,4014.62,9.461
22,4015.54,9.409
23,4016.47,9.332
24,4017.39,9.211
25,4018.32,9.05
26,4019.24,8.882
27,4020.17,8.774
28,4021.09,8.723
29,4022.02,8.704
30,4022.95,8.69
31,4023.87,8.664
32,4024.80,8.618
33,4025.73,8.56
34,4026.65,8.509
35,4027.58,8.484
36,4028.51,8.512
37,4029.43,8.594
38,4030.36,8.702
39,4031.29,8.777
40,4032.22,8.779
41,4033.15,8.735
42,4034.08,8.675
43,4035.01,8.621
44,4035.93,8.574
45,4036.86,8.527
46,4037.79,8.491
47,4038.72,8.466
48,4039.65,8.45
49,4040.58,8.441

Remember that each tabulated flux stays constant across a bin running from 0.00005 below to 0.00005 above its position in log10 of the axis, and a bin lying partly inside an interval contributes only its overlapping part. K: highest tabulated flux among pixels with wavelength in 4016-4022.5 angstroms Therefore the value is 9.332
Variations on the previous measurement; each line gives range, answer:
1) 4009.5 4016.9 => 9.667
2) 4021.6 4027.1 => 8.704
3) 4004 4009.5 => 9.706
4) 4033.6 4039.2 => 8.675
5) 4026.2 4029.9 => 8.594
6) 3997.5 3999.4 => 9.02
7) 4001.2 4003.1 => 9.115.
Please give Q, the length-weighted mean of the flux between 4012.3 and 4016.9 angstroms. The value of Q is 9.44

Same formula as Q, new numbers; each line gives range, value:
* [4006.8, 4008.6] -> 9.7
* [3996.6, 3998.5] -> 9.1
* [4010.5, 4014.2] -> 9.57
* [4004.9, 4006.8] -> 9.46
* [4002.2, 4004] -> 9.17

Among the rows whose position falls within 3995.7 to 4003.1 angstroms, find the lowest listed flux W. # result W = 8.918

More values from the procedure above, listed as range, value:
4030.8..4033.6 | 8.735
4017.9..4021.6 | 8.723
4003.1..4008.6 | 9.192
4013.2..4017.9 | 9.211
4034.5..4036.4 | 8.574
